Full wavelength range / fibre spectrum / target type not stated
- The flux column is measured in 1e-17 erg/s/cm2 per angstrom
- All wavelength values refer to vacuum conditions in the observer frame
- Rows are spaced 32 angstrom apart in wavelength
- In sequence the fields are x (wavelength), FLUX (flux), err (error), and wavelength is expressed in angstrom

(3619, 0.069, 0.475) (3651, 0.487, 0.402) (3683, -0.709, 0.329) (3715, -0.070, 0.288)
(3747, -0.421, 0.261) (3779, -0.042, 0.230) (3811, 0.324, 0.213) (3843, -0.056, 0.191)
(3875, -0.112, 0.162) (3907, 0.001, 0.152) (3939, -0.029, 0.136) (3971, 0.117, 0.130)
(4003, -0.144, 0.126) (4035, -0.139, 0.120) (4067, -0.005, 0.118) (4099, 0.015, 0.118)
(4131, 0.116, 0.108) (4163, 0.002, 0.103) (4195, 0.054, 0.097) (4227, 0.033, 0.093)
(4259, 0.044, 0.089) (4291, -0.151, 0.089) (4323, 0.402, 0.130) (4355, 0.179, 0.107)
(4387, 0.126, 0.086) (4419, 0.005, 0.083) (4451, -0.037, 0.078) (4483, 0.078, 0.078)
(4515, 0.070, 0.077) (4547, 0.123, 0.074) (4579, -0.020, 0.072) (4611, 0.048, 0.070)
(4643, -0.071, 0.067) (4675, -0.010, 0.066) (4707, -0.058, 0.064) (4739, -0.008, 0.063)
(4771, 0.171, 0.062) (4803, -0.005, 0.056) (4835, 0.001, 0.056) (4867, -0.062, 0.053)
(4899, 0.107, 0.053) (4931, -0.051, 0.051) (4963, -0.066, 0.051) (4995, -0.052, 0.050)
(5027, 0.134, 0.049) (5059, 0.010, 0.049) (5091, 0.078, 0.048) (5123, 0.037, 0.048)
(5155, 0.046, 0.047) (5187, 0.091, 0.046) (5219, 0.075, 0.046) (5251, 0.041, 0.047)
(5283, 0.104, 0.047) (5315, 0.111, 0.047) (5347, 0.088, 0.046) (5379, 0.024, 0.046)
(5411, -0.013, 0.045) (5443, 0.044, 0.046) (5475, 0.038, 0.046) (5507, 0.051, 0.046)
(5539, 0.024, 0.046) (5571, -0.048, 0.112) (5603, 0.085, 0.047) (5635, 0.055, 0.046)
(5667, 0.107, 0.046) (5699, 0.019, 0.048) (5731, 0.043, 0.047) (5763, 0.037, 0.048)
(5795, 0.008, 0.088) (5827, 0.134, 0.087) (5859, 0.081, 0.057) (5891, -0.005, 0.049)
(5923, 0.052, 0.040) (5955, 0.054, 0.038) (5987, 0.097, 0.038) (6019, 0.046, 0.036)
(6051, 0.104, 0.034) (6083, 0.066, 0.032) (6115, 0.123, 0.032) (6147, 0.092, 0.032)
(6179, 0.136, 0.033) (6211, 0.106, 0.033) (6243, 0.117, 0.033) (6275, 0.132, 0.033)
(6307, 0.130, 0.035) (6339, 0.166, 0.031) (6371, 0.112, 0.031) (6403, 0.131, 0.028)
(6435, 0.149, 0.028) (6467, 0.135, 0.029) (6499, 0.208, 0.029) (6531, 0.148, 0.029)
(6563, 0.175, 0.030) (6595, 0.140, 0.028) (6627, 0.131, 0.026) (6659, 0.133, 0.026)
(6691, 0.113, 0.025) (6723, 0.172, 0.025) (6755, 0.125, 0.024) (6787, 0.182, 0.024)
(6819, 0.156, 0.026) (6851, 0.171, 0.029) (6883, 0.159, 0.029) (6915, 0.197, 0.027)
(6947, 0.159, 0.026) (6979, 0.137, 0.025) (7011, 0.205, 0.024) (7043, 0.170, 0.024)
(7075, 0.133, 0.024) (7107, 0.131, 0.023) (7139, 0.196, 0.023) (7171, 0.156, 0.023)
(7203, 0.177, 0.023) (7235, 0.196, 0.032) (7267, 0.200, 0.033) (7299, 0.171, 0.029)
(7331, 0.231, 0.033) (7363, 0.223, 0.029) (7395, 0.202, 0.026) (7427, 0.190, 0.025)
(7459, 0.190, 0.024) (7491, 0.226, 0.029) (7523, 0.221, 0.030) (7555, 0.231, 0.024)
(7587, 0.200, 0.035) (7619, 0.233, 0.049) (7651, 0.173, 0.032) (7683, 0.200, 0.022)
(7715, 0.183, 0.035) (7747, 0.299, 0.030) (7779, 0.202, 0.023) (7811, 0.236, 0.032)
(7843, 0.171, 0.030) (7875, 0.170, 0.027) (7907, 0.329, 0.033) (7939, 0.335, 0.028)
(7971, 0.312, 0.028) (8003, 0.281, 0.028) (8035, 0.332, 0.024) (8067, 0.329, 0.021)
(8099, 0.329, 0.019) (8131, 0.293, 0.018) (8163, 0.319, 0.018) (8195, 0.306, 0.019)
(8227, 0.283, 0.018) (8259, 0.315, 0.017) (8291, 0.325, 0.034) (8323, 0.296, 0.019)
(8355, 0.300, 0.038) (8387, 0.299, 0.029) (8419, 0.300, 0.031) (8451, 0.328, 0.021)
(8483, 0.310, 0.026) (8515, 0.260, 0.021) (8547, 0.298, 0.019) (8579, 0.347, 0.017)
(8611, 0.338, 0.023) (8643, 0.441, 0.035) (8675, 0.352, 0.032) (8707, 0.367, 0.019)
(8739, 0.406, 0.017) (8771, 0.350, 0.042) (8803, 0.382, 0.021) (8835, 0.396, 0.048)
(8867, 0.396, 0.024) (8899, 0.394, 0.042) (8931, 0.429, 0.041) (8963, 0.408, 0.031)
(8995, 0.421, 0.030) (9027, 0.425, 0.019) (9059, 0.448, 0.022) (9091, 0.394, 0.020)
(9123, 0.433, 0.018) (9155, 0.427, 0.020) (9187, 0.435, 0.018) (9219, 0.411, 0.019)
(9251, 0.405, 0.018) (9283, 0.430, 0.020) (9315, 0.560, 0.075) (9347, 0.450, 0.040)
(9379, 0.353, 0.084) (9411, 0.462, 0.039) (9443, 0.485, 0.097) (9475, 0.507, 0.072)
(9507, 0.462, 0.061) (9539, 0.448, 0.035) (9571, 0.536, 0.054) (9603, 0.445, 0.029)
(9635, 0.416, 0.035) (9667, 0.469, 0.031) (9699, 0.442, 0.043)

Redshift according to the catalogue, 0.981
